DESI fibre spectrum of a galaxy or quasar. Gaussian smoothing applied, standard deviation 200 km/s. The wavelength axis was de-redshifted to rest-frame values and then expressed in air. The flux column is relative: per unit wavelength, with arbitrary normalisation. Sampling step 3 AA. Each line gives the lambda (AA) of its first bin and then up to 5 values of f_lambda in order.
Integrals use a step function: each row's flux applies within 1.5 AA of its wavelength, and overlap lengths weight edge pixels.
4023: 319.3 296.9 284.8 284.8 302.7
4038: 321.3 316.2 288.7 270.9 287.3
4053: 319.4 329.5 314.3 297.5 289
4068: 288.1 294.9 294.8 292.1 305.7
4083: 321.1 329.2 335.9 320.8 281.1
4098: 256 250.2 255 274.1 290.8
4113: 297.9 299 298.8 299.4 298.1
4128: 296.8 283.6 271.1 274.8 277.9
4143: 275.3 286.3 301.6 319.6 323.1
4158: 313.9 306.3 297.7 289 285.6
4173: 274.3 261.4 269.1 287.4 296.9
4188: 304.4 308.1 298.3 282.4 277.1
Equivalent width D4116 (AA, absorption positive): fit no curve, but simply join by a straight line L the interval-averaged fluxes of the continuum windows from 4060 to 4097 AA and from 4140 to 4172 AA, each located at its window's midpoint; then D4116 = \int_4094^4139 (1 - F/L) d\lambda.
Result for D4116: 2.9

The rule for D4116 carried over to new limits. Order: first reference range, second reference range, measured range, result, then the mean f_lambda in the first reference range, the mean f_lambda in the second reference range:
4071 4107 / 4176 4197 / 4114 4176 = -0.2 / 294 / 291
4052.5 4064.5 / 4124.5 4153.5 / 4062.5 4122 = 1.7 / 313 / 288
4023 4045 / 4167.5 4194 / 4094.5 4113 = 1.5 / 301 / 287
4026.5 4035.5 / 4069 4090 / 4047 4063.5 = -0.3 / 290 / 309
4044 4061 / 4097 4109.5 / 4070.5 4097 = -2.9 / 303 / 261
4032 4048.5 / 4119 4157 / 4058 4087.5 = -0.6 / 299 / 293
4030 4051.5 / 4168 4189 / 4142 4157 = -0.9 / 296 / 282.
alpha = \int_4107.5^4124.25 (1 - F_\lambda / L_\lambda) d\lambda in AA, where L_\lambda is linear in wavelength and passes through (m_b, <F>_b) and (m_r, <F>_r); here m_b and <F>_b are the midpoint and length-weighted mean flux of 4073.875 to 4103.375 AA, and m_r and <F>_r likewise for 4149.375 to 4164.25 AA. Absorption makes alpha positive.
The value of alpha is 0.43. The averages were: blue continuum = 298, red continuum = 313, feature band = 296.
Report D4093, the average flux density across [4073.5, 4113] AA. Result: 293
